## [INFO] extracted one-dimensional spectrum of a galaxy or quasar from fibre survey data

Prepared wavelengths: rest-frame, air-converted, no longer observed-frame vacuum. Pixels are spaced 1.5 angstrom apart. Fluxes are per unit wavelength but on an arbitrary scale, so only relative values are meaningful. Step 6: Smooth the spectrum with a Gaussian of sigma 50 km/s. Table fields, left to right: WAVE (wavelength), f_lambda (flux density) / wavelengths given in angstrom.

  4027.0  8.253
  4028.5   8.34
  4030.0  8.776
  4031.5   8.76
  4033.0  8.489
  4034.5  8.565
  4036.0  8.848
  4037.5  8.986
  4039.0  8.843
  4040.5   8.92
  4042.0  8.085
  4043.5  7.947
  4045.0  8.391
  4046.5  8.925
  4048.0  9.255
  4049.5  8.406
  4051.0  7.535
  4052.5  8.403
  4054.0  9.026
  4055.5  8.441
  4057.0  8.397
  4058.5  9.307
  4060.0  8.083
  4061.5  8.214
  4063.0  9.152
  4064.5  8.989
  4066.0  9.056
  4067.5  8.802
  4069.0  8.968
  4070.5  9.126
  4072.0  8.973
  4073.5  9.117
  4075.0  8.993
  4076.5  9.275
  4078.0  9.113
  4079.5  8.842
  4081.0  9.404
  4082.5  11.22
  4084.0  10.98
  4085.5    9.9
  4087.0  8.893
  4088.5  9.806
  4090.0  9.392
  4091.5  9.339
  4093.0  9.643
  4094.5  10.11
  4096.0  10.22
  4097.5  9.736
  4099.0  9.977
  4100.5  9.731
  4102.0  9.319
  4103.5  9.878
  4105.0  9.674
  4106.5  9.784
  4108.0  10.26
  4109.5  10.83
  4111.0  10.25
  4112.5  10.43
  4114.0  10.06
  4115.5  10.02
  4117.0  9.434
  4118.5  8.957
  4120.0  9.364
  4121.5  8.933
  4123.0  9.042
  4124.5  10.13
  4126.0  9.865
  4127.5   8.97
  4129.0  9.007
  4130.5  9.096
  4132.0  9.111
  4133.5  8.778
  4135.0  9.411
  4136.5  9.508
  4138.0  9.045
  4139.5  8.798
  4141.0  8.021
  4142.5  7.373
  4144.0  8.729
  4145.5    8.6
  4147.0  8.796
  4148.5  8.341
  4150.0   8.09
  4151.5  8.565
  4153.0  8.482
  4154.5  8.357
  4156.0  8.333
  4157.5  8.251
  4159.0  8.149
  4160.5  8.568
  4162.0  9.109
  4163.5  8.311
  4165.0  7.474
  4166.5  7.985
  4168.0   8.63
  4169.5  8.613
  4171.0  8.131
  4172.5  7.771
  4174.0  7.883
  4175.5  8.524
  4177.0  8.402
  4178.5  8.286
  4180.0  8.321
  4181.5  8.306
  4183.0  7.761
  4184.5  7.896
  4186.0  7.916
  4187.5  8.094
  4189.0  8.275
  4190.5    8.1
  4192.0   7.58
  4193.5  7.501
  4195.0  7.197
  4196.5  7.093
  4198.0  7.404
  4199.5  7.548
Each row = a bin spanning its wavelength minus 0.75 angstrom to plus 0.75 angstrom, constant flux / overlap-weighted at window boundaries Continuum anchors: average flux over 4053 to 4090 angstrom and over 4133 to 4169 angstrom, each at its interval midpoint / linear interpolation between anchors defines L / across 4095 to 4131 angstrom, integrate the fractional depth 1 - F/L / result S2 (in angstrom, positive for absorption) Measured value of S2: -3.7 angstrom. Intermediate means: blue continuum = 9.17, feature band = 9.71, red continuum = 8.49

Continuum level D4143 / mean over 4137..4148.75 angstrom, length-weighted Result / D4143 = 8.49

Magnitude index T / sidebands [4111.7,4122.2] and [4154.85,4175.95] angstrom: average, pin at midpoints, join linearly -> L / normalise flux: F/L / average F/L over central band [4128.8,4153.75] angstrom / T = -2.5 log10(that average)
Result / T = 0.03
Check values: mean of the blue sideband 9.61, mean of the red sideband 8.26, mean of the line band 8.68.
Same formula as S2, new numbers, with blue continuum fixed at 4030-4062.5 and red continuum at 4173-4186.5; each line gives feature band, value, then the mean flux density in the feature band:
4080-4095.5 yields -2.6 angstrom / 9.86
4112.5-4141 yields -3.4 angstrom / 9.3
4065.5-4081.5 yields -1.1 angstrom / 9.06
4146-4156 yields -0.2 angstrom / 8.43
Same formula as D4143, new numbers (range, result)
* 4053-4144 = 9.35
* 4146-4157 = 8.42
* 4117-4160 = 8.8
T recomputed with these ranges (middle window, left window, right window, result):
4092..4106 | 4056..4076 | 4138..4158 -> -0.133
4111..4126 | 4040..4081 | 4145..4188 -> -0.139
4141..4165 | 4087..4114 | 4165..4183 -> 0.041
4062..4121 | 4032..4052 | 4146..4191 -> -0.141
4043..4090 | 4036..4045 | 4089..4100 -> 0.017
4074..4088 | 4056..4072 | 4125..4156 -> -0.097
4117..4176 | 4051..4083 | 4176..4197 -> -0.049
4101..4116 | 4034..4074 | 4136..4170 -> -0.175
